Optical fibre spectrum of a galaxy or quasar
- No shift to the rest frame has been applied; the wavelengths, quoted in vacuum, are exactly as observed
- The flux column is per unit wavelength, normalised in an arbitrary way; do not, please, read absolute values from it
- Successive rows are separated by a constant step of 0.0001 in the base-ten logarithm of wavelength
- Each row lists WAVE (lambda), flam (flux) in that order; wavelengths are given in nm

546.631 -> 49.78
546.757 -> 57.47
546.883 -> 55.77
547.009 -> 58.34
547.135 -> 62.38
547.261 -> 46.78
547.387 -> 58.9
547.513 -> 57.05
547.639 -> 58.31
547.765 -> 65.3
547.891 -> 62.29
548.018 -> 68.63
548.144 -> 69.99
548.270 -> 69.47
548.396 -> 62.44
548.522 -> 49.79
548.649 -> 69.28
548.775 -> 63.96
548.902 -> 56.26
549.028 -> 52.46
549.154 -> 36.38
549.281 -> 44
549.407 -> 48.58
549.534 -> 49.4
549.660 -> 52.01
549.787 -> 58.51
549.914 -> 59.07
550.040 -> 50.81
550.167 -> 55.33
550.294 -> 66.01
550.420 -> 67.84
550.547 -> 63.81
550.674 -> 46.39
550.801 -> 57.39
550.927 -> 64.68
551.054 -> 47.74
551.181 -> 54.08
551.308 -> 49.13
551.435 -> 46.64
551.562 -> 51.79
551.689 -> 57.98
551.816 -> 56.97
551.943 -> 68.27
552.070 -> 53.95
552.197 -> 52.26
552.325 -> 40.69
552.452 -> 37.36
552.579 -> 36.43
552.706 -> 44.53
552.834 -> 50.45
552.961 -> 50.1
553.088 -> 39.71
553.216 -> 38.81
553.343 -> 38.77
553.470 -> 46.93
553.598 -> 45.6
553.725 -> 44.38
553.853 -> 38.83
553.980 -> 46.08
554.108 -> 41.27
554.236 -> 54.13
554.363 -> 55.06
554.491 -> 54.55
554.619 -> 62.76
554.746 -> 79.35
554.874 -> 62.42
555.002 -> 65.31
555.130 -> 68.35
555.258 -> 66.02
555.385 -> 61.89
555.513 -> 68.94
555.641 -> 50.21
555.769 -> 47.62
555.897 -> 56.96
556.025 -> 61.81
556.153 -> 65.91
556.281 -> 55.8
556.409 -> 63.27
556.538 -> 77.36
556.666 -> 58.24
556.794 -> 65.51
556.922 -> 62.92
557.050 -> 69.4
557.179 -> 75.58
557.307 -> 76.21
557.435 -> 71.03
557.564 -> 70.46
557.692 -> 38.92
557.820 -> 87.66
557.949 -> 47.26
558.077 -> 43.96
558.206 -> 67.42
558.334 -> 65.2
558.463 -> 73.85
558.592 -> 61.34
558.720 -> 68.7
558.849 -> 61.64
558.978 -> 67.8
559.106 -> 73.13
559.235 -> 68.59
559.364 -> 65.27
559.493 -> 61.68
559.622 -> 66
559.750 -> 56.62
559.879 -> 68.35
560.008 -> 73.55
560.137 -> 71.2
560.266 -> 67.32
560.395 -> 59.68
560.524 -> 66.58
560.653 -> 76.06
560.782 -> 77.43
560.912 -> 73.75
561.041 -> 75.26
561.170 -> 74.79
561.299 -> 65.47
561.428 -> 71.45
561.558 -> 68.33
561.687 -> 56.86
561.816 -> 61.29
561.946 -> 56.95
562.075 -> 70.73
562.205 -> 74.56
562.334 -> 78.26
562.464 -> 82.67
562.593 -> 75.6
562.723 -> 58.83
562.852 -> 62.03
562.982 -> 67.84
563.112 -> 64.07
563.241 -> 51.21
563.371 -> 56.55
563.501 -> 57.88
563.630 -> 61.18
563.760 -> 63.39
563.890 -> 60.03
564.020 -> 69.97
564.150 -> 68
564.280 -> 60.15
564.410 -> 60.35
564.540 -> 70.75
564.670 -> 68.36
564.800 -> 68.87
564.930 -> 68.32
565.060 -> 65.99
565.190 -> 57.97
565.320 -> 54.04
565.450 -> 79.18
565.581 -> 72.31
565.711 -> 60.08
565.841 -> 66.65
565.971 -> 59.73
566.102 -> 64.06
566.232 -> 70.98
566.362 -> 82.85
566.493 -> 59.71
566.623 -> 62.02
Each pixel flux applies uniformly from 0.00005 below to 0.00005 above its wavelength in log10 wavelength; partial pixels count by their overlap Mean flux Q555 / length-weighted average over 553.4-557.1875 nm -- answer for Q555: 58.8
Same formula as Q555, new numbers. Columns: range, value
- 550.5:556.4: 53.3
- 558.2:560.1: 66.7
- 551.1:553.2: 49.1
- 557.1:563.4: 66.9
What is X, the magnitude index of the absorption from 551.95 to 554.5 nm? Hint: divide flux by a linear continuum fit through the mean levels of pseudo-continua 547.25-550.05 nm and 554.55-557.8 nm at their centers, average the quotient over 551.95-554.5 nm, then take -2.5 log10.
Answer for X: 0.32 mag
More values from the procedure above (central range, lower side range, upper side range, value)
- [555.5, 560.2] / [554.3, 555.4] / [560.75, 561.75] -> 0.04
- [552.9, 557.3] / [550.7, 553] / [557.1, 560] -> 0.02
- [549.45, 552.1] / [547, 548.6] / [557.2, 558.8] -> 0.11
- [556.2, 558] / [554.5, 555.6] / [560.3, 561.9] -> 0.02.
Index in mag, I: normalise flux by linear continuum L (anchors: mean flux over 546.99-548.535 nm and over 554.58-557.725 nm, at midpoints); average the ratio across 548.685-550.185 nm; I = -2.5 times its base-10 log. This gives 0.18 mag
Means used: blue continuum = 61.2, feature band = 52.4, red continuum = 64.4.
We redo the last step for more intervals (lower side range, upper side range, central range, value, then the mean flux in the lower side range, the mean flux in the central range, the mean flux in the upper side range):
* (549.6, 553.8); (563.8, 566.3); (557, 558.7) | -0.13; 51.3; 65.3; 65.6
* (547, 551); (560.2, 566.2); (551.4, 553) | 0.20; 57.8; 49.8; 66.3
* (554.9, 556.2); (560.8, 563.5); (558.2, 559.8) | -0.03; 61.3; 66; 67.3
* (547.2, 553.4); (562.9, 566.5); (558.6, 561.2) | -0.12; 54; 68.4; 64.7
